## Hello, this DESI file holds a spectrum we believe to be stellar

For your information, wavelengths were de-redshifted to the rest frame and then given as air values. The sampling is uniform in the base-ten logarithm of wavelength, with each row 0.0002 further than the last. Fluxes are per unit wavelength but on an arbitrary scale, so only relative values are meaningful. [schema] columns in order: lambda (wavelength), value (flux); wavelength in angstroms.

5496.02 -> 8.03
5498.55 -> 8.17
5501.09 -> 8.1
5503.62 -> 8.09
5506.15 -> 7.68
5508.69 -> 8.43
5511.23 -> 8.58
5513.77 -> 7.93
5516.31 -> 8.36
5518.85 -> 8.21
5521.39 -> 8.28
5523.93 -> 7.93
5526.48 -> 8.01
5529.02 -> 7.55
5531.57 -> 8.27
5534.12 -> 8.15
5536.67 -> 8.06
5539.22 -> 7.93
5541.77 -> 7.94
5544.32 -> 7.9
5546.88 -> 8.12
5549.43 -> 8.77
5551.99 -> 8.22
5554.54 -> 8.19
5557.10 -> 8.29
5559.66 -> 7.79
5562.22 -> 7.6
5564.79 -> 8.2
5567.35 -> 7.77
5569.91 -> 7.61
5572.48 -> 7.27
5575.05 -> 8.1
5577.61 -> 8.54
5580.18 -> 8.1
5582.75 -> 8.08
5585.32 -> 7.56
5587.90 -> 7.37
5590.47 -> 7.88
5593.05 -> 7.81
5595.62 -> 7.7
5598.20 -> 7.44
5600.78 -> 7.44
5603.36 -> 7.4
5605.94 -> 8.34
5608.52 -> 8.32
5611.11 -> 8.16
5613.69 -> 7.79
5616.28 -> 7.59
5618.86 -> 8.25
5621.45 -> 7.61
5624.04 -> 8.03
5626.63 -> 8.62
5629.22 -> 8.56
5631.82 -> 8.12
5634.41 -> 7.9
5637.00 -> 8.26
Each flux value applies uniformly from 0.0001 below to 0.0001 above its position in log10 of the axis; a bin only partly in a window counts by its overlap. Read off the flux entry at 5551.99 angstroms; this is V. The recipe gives 8.22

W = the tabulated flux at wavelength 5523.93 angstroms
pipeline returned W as 7.93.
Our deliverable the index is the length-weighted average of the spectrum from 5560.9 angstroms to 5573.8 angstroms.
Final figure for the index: 7.69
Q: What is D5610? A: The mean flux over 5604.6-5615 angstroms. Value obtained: 8.15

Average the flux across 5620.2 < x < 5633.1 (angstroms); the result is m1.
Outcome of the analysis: 8.19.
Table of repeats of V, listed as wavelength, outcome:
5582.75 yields 8.08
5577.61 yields 8.54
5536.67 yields 8.06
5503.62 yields 8.09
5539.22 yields 7.93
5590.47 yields 7.88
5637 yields 8.26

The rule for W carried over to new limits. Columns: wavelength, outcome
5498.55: 8.17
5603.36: 7.4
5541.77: 7.94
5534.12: 8.15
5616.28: 7.59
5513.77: 7.93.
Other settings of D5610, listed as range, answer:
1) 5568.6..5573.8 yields 7.44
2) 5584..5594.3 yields 7.65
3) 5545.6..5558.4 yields 8.32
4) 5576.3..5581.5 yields 8.33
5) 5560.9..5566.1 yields 7.89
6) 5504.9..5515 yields 8.15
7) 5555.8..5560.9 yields 8.04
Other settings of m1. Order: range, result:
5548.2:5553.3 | 8.5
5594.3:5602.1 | 7.53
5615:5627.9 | 8.02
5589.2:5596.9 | 7.8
